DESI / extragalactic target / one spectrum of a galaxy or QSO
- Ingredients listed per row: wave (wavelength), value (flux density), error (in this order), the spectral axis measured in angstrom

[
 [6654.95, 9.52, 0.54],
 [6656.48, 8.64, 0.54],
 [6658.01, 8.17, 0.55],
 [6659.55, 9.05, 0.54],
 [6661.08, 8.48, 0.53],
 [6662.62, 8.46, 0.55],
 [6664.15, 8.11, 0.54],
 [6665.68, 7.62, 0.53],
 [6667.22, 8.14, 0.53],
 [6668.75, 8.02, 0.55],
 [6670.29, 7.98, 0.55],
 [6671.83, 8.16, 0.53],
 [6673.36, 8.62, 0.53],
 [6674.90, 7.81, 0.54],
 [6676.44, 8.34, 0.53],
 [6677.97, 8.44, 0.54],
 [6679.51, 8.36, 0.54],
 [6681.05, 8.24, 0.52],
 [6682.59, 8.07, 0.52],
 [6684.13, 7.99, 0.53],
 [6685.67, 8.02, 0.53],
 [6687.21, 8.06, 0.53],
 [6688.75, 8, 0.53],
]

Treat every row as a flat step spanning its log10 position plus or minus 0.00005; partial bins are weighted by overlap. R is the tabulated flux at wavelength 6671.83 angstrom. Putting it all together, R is 8.16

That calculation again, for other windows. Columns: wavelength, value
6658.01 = 8.17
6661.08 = 8.48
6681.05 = 8.24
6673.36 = 8.62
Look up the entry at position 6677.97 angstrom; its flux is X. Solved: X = 8.44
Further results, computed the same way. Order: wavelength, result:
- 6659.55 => 9.05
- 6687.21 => 8.06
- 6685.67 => 8.02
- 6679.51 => 8.36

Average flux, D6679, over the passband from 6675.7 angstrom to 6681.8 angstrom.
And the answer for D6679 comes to 8.35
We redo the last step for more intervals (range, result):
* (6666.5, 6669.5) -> 8.09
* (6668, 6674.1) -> 8.19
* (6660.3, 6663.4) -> 8.48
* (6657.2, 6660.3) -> 8.6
